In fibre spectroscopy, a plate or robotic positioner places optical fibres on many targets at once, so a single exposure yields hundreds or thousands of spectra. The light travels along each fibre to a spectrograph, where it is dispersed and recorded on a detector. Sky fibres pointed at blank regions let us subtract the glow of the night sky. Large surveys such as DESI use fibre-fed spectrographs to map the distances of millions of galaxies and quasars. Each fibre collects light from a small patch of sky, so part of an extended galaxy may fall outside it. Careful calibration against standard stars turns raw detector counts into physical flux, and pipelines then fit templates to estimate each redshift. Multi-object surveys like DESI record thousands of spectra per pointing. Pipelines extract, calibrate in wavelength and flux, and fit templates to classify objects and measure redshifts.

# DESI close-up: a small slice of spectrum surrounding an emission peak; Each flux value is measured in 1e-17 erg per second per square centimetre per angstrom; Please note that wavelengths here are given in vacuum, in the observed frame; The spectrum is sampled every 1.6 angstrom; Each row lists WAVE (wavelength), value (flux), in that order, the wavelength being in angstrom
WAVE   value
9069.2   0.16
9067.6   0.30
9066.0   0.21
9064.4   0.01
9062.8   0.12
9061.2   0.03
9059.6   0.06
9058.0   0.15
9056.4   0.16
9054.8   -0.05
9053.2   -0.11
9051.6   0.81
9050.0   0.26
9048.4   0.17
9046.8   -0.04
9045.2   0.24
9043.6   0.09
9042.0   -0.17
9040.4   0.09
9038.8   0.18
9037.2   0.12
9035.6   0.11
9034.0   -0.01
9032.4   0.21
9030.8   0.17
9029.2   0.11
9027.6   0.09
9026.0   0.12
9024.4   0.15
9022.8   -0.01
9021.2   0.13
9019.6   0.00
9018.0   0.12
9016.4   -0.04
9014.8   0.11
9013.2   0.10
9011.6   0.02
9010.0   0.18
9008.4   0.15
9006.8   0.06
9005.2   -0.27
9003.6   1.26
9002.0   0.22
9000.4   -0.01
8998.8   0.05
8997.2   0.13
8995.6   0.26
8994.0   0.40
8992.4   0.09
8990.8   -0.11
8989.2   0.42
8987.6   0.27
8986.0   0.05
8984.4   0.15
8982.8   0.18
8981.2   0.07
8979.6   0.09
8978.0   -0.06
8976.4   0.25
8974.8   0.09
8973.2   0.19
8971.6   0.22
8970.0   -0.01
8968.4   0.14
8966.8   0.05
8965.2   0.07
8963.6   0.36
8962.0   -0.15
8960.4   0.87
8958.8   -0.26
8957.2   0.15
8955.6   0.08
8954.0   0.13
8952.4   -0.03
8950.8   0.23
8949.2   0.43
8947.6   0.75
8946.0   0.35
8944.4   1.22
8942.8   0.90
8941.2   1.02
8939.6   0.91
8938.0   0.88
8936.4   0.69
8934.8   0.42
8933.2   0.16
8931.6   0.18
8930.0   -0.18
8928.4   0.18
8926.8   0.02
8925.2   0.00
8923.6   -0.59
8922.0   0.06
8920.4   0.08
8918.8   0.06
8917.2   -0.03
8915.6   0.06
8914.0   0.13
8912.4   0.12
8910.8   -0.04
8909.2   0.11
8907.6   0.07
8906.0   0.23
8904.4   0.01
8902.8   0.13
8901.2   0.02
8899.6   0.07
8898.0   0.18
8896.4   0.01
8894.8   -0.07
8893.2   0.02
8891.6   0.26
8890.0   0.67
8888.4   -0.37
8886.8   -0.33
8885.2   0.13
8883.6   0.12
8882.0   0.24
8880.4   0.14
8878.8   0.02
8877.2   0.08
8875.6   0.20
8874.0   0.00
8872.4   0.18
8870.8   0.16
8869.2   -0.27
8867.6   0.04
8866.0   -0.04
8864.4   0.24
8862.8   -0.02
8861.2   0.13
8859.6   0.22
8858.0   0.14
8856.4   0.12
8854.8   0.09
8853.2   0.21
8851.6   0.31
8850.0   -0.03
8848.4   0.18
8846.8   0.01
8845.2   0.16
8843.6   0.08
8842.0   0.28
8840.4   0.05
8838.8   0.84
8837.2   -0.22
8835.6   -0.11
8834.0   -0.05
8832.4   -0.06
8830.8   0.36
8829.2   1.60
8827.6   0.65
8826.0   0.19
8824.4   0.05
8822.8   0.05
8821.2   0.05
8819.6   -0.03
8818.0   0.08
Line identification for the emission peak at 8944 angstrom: [O II] 3727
